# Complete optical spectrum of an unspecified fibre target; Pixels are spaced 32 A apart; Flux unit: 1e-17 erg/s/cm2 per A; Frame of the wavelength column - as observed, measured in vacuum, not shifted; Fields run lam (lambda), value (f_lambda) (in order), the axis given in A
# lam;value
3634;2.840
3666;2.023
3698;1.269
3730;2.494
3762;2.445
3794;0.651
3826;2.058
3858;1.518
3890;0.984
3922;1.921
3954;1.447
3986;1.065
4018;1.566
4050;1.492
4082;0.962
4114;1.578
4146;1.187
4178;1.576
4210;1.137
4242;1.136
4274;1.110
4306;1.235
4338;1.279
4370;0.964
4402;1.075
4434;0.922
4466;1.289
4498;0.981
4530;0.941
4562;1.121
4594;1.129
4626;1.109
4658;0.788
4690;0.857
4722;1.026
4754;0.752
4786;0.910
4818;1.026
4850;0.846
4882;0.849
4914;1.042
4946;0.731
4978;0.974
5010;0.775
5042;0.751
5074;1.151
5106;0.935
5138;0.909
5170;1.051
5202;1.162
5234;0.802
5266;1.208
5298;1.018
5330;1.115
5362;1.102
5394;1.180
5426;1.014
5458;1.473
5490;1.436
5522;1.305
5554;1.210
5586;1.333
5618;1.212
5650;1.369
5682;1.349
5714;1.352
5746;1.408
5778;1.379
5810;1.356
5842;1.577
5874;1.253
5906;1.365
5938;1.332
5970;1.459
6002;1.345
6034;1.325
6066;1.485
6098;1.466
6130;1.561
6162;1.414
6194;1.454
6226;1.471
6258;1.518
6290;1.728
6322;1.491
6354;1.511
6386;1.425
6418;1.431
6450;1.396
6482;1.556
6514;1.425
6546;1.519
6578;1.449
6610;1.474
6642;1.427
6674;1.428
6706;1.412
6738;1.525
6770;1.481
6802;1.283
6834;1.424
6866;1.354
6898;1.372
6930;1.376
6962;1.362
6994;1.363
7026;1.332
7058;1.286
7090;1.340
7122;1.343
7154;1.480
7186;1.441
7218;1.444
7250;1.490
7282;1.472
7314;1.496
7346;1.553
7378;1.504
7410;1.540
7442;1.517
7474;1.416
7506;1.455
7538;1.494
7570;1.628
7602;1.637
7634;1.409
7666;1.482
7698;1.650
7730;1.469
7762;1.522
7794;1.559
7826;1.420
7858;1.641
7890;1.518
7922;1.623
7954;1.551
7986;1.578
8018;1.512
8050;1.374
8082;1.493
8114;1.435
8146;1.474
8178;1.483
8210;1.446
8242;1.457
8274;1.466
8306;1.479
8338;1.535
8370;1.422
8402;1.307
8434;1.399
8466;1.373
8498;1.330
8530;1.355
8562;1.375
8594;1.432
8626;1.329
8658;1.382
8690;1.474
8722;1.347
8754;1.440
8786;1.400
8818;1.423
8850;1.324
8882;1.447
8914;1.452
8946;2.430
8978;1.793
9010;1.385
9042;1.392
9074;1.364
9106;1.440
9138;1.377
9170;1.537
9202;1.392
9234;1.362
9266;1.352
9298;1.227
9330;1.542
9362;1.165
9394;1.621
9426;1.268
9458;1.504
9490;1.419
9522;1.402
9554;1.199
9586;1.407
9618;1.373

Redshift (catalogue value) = 0.364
